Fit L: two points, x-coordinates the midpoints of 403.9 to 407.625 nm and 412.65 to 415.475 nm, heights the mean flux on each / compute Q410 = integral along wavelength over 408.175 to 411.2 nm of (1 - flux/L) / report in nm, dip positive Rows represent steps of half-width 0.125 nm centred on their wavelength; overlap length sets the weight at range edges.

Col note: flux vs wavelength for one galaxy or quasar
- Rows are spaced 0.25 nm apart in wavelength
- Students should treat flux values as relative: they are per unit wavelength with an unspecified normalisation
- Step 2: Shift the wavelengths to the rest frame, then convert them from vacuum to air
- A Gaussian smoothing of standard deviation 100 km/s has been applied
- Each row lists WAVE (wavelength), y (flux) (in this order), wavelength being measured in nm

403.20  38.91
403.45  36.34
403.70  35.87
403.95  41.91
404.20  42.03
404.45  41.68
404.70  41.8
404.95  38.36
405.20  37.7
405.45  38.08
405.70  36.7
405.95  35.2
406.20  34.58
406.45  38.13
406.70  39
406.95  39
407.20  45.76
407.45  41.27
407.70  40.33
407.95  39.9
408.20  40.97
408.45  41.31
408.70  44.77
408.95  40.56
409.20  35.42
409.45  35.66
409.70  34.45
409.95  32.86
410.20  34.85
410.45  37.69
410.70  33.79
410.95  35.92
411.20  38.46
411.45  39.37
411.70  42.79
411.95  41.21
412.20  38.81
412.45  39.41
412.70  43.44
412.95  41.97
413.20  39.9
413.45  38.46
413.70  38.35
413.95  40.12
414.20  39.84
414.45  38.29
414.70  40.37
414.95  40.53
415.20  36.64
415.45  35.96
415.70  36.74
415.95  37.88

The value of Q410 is 0.17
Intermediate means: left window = 39.4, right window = 39.5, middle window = 37.3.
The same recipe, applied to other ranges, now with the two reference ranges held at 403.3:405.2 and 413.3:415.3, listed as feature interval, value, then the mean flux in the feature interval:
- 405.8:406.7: 0.070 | 36.4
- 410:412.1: 0.076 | 37.8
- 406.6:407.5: -0.043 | 41.3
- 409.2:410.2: 0.122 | 34.5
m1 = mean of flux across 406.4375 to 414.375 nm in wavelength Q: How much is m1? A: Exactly 39.2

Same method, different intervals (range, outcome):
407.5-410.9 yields 37.9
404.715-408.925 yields 39.5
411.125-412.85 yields 40.6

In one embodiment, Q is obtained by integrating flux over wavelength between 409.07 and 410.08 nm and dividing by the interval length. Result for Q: 34.6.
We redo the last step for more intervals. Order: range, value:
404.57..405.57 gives 39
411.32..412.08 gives 41.1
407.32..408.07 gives 40.5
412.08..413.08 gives 40.9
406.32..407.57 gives 40.6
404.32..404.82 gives 41.7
